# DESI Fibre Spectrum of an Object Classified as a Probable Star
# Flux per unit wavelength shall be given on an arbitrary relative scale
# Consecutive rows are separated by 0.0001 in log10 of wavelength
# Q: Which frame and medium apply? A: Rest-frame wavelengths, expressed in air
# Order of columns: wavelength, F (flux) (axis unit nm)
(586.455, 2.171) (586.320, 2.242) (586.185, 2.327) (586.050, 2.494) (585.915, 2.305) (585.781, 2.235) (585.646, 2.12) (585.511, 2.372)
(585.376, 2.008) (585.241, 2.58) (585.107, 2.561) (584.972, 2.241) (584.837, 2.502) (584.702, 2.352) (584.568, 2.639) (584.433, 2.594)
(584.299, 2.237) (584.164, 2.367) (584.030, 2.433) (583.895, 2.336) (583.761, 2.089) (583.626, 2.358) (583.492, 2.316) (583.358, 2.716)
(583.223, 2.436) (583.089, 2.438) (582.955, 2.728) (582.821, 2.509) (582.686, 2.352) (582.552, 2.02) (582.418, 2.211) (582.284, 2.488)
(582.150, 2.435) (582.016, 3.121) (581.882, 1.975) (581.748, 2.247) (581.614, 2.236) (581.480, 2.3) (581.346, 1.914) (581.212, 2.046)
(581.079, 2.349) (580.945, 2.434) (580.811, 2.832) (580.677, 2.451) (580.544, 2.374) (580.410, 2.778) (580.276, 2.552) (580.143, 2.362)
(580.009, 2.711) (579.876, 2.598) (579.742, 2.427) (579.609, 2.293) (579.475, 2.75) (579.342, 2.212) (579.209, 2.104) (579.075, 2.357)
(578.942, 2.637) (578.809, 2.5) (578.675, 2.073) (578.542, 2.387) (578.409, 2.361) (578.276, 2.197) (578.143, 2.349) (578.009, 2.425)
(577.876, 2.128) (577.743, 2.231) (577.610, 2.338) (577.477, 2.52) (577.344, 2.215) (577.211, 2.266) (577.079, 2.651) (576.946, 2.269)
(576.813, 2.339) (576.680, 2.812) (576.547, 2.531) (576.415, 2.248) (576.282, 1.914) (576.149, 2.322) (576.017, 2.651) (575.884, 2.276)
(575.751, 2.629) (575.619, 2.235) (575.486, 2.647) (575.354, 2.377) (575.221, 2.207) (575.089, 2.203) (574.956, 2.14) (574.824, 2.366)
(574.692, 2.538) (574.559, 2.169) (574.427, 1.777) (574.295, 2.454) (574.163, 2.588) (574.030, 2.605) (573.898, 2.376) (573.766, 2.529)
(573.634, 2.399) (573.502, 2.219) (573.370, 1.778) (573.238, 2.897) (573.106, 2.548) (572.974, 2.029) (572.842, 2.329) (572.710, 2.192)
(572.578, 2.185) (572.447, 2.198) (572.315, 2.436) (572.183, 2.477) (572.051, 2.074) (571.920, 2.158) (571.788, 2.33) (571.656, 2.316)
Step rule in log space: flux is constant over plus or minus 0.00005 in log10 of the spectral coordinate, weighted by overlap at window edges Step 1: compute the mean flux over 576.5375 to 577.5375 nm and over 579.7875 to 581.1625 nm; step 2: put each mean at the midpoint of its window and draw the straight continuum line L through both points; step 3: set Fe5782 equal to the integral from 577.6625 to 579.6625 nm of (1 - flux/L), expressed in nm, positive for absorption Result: 0.12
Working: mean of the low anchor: 2.45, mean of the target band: 2.33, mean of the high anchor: 2.54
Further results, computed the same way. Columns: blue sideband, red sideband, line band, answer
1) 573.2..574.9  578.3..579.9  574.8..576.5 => 0.03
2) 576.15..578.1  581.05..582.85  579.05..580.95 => -0.14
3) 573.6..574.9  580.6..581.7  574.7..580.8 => -0.11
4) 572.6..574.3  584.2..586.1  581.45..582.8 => 0.02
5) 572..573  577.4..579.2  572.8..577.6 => -0.15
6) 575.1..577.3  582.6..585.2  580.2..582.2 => 0.01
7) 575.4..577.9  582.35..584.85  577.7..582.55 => 0.02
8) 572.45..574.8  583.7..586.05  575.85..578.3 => -0.02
